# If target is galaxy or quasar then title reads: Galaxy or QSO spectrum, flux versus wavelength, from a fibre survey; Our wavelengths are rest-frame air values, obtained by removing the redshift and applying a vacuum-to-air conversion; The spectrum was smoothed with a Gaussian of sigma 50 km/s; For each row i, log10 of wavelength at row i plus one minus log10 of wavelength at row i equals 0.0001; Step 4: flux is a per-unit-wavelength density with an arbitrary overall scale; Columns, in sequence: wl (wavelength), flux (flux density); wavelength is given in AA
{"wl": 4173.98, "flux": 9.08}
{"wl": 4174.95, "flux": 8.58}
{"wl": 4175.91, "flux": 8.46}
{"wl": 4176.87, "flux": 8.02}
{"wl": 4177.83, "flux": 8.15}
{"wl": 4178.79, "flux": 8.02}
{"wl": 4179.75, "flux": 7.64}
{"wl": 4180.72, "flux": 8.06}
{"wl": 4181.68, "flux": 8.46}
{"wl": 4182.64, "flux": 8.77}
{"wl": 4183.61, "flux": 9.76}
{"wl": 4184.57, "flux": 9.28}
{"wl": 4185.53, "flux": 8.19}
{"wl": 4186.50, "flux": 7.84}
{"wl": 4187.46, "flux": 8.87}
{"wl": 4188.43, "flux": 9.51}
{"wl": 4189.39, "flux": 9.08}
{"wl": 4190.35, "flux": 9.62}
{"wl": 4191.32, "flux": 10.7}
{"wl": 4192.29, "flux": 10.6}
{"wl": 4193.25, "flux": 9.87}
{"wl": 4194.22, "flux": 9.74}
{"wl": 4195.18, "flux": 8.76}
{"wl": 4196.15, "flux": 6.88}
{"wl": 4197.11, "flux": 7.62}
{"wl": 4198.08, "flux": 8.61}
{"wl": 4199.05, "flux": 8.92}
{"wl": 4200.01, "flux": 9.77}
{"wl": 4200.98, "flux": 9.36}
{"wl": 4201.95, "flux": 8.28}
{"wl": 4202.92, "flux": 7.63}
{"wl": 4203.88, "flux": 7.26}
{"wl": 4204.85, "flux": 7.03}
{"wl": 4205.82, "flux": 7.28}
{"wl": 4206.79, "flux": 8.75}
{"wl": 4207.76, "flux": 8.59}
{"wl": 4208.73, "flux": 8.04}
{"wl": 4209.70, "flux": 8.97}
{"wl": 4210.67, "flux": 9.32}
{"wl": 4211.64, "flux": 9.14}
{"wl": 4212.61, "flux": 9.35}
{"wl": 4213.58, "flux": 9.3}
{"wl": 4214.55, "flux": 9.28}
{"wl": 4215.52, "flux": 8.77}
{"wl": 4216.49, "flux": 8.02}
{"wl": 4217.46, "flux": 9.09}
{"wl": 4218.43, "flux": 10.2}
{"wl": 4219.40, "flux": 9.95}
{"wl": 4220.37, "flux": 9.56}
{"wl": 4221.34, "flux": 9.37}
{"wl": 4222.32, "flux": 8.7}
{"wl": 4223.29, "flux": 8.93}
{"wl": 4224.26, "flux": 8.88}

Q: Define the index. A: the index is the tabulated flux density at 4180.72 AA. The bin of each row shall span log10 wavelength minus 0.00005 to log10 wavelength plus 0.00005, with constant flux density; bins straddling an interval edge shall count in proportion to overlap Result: 8.06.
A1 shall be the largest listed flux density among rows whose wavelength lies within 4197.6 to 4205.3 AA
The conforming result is 9.77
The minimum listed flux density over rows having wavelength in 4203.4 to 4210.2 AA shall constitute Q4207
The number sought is 7.03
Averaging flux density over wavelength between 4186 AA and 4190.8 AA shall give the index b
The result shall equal 8.98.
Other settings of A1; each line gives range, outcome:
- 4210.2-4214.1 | 9.35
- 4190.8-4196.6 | 10.7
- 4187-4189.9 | 9.51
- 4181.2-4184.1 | 9.76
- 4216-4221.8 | 10.2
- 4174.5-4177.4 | 8.58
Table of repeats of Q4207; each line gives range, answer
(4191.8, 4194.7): 9.74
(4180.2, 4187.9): 7.84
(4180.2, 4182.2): 8.06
